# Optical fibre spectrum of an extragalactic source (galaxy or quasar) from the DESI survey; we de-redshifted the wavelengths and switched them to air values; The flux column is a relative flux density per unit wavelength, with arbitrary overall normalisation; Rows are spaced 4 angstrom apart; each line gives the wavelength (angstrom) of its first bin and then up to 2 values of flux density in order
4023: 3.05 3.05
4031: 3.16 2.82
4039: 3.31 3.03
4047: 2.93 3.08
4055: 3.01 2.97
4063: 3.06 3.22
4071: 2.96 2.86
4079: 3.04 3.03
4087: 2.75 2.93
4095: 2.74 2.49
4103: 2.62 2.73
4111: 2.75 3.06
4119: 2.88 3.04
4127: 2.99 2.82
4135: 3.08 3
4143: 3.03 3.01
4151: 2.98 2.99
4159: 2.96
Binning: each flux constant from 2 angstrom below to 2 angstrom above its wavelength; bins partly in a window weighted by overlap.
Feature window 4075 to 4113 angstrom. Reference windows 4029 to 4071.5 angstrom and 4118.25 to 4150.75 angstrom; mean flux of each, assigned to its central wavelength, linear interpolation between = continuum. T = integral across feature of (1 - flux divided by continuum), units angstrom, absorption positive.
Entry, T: 2.9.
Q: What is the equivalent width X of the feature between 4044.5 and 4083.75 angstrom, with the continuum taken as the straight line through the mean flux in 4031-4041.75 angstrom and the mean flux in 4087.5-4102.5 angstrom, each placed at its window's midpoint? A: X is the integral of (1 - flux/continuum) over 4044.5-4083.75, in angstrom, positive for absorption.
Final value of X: -1.5 angstrom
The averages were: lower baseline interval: 3.08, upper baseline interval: 2.71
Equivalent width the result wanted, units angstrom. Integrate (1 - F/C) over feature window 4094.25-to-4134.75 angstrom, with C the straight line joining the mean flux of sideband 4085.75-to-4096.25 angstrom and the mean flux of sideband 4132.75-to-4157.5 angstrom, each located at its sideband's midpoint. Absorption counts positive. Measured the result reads 1.1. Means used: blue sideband 2.82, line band 2.83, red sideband 3.01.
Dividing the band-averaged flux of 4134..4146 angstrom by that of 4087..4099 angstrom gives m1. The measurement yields 1.10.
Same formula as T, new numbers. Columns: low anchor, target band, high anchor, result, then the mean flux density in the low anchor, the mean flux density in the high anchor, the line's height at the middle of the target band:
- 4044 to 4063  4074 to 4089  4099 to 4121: -0.2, 3.01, 2.78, 2.89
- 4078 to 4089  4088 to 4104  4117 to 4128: 1.3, 2.93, 2.97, 2.94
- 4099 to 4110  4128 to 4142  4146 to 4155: -0.5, 2.65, 2.99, 2.88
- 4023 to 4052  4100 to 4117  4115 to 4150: 1.3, 3.05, 2.99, 3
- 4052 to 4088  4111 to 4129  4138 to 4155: 0.2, 3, 3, 3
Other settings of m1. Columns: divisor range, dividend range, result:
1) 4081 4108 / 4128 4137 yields 1.07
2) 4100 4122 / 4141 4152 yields 1.07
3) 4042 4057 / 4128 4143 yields 0.99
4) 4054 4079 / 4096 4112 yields 0.88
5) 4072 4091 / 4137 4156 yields 1.03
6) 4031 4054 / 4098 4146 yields 0.95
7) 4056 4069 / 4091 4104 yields 0.87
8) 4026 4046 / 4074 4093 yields 0.95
